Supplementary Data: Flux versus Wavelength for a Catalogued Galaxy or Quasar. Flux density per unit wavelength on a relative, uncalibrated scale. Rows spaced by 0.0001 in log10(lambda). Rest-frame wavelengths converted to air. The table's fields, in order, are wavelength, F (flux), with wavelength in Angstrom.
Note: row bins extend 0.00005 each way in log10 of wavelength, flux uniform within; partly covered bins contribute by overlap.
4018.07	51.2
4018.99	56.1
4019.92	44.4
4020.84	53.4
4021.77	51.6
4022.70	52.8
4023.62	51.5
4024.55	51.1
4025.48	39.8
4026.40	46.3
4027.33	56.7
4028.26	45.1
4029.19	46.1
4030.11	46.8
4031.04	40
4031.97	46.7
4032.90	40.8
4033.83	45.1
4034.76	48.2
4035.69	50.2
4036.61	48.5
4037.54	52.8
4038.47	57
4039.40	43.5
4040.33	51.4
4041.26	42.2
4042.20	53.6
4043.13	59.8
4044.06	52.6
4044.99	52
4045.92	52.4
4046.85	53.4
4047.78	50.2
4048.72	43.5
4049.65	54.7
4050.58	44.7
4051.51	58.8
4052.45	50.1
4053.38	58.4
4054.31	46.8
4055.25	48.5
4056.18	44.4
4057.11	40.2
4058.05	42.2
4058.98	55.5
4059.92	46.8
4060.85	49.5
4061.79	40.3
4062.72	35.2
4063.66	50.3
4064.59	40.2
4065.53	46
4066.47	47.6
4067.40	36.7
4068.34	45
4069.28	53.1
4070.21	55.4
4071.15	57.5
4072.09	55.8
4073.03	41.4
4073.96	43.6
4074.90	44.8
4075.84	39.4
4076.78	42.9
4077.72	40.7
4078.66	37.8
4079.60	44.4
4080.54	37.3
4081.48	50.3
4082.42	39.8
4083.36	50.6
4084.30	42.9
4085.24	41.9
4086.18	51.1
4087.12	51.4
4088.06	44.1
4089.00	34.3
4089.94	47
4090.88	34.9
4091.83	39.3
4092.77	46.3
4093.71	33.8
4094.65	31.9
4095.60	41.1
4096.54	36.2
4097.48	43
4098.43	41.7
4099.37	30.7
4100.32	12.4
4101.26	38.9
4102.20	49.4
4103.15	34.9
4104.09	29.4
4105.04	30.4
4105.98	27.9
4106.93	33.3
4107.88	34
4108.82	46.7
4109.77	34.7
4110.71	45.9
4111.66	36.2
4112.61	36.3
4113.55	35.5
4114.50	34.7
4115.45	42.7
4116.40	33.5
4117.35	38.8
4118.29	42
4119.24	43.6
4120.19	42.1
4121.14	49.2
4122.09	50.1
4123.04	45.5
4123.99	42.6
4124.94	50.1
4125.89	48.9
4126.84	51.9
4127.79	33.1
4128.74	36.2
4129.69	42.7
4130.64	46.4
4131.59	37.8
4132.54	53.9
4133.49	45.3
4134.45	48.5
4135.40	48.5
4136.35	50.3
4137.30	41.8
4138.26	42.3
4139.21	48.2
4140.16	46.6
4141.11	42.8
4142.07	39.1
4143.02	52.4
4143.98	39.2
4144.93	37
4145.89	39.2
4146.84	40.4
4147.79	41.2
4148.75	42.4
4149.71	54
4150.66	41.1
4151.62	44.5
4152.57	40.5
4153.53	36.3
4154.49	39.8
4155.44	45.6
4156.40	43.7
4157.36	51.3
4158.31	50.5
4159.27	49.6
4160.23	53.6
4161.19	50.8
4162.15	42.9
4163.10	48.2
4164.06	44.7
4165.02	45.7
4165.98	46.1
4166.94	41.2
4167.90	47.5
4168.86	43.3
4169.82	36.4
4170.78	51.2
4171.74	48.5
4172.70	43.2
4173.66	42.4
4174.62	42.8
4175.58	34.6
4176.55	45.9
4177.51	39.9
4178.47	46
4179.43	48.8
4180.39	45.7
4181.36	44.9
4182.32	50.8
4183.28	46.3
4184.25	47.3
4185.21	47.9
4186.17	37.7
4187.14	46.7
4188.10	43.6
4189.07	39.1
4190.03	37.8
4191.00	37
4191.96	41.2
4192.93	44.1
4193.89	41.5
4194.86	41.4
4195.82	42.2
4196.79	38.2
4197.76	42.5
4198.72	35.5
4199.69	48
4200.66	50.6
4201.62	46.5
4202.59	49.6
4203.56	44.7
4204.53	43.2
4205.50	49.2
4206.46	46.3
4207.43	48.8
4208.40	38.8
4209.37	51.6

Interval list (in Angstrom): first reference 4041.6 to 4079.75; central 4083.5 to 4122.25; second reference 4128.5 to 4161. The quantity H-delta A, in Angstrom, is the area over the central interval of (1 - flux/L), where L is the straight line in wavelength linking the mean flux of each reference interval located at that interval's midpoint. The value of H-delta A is 6.1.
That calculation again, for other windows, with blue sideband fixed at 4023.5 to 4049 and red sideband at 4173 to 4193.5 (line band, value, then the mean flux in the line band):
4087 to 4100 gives 2.1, 39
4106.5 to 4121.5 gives 2.2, 39.3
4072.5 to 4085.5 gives 1.2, 42.8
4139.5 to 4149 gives 0.6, 42.1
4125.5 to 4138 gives 0.1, 44.9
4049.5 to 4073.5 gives 0.0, 47.8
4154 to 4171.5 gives -0.8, 46.3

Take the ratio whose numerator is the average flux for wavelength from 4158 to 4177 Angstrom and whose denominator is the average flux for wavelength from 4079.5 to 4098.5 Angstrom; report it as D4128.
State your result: 1.1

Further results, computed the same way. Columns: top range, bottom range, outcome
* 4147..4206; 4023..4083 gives 0.94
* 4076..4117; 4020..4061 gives 0.79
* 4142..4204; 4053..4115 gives 1.05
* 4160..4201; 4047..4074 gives 0.92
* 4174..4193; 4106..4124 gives 1.08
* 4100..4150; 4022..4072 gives 0.85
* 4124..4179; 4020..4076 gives 0.92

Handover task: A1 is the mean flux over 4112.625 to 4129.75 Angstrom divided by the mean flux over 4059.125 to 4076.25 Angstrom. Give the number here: 0.9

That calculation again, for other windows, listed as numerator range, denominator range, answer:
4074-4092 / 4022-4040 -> 0.90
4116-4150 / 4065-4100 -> 1.02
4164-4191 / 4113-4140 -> 1.00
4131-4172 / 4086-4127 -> 1.14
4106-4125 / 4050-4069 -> 0.87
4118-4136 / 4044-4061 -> 0.91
